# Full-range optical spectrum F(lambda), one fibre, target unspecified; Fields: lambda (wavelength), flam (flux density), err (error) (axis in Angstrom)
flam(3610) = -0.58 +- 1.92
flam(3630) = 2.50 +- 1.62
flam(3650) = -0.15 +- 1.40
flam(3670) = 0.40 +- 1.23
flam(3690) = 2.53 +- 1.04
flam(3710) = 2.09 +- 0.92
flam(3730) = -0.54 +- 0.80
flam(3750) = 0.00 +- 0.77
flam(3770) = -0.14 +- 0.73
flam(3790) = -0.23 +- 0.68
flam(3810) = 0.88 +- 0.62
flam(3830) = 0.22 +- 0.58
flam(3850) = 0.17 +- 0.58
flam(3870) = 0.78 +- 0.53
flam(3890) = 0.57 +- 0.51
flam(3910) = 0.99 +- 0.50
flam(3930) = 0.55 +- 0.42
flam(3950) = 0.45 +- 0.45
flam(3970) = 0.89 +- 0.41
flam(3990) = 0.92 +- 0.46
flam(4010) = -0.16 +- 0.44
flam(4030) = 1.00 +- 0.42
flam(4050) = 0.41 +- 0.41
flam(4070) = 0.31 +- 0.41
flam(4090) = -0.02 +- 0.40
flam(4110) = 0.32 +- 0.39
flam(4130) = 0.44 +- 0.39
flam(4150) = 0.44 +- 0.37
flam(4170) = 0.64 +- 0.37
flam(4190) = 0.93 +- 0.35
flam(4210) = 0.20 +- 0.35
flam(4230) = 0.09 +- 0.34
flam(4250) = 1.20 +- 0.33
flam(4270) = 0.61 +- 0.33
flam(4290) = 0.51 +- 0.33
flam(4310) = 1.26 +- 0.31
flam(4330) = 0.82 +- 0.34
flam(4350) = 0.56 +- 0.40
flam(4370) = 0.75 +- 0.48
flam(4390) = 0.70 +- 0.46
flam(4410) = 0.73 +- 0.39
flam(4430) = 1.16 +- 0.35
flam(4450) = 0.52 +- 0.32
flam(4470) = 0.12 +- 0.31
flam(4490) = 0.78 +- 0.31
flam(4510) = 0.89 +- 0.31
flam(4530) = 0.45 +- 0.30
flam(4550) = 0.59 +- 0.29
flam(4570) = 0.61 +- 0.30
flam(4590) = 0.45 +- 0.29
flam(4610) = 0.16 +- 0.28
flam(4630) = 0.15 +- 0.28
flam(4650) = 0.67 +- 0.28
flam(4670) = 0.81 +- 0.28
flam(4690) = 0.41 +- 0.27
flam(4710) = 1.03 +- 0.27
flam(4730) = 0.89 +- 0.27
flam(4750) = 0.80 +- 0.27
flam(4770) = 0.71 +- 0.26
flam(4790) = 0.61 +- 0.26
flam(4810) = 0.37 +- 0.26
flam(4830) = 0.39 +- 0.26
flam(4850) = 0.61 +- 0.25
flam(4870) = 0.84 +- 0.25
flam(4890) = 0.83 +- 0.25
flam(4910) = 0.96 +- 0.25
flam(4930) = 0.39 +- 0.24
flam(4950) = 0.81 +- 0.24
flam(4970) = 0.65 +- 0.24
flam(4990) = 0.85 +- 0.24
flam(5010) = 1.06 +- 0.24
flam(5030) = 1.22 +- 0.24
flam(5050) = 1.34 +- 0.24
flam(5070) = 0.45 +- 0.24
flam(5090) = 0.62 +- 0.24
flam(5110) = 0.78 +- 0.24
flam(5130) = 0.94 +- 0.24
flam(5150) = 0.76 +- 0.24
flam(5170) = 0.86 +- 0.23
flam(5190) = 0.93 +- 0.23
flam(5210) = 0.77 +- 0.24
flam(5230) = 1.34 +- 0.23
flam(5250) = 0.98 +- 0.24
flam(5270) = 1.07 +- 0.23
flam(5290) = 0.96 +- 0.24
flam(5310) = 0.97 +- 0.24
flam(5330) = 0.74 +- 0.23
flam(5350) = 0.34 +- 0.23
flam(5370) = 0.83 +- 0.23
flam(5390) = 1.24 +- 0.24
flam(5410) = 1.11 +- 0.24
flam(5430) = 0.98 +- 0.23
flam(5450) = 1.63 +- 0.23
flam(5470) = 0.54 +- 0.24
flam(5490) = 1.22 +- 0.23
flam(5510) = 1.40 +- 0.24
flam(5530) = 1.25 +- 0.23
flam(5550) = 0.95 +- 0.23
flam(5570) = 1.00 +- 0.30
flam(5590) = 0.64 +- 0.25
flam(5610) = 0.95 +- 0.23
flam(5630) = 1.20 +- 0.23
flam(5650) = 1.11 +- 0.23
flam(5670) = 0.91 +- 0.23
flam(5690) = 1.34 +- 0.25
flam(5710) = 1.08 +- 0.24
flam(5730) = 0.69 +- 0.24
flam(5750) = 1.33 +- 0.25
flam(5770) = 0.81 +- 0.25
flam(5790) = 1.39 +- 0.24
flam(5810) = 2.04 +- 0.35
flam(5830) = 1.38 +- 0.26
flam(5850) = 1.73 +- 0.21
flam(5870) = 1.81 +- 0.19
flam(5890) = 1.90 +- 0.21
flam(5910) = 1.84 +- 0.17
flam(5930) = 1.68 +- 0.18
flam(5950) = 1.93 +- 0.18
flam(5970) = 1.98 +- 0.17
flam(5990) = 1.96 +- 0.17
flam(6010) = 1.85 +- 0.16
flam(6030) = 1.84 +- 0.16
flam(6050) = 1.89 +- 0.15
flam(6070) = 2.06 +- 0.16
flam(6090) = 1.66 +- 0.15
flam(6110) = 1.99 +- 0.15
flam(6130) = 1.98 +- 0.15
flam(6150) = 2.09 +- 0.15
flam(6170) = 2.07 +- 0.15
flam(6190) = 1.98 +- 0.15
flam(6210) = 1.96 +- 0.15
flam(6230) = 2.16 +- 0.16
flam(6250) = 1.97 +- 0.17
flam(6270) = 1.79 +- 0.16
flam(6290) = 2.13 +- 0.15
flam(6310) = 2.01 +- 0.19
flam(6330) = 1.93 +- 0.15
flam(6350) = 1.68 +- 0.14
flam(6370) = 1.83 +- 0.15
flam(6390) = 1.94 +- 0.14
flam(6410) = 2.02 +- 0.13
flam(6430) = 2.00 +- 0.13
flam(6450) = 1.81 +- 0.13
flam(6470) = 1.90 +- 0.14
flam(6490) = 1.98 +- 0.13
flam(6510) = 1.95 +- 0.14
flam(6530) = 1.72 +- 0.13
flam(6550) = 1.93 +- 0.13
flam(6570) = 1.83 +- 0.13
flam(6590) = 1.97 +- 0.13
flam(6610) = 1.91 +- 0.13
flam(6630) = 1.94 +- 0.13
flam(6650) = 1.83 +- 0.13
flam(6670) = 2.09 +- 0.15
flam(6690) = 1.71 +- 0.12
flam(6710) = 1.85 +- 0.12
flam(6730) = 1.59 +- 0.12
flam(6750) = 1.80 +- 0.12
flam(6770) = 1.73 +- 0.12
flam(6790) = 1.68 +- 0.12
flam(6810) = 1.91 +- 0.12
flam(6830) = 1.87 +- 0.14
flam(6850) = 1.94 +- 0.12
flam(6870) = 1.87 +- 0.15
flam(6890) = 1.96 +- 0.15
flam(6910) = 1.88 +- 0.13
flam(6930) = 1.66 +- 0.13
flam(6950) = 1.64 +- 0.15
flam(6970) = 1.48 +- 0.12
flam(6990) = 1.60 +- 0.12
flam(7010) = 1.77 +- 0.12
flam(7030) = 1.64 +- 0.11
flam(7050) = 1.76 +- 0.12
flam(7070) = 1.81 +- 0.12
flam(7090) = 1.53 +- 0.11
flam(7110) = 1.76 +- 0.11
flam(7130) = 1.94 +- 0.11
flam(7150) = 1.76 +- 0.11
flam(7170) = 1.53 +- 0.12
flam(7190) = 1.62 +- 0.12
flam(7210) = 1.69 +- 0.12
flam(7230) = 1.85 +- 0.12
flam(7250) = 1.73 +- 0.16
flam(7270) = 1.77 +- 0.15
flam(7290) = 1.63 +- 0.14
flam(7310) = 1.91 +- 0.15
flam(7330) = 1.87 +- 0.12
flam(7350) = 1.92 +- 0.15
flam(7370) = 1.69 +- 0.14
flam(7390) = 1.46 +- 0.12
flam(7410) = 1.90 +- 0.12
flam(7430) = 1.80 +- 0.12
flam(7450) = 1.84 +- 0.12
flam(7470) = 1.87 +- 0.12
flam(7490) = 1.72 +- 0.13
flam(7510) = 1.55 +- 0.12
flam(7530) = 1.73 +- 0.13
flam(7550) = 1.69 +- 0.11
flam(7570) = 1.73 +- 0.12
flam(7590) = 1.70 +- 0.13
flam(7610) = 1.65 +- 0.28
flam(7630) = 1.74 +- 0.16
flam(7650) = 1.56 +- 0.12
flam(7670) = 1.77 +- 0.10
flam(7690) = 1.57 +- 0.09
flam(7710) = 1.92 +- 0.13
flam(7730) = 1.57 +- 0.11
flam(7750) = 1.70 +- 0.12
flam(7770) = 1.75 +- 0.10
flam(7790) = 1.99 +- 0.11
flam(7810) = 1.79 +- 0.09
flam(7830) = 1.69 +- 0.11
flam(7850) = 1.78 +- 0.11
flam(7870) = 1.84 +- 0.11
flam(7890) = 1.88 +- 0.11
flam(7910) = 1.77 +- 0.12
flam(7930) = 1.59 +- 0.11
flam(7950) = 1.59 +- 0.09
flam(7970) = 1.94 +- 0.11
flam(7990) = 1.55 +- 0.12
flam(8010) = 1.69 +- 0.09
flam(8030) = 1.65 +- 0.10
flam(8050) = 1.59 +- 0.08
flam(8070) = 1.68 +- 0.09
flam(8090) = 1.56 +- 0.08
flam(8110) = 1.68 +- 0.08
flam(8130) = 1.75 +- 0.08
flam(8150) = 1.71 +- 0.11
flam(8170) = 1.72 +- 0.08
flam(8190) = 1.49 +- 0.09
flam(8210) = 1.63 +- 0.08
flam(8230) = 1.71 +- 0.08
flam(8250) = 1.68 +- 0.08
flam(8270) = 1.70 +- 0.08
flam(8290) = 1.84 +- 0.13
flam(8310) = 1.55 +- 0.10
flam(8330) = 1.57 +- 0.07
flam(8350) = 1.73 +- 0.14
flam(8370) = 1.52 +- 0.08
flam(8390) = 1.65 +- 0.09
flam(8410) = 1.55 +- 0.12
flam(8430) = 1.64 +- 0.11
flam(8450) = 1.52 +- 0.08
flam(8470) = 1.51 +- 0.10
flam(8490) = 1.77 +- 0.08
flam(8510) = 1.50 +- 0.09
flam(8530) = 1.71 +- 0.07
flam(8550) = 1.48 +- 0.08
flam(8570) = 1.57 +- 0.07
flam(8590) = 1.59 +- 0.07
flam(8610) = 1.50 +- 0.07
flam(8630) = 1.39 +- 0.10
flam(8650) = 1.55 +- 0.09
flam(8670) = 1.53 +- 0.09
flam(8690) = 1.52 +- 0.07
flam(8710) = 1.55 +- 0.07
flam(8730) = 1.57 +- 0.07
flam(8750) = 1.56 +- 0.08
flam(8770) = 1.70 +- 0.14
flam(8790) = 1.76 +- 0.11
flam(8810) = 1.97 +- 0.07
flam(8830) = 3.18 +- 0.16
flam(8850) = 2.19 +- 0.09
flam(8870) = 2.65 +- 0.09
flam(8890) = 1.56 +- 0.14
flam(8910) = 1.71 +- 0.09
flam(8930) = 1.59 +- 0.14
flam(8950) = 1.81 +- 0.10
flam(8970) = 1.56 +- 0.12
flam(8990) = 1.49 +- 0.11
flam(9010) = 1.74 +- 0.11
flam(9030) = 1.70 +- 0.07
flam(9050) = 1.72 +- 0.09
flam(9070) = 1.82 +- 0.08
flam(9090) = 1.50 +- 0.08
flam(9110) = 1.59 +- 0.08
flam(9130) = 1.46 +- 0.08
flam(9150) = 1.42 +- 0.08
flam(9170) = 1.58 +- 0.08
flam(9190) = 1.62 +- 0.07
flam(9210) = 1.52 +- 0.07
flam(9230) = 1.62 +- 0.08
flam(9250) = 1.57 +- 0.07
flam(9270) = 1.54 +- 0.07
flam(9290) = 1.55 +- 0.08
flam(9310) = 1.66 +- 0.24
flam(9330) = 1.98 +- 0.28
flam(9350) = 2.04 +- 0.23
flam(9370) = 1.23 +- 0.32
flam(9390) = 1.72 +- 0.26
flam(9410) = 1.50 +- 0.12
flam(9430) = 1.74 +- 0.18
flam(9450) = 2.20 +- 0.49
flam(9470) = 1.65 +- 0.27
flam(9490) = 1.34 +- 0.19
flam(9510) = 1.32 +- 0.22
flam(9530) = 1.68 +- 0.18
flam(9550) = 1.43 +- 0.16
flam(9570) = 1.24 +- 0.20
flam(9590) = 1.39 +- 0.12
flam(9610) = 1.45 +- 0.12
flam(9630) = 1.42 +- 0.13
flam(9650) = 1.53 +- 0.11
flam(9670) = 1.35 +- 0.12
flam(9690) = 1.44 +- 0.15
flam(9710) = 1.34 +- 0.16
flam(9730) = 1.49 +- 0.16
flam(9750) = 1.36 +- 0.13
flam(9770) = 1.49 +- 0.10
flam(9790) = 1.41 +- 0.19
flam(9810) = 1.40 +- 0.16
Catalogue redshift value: 0.346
